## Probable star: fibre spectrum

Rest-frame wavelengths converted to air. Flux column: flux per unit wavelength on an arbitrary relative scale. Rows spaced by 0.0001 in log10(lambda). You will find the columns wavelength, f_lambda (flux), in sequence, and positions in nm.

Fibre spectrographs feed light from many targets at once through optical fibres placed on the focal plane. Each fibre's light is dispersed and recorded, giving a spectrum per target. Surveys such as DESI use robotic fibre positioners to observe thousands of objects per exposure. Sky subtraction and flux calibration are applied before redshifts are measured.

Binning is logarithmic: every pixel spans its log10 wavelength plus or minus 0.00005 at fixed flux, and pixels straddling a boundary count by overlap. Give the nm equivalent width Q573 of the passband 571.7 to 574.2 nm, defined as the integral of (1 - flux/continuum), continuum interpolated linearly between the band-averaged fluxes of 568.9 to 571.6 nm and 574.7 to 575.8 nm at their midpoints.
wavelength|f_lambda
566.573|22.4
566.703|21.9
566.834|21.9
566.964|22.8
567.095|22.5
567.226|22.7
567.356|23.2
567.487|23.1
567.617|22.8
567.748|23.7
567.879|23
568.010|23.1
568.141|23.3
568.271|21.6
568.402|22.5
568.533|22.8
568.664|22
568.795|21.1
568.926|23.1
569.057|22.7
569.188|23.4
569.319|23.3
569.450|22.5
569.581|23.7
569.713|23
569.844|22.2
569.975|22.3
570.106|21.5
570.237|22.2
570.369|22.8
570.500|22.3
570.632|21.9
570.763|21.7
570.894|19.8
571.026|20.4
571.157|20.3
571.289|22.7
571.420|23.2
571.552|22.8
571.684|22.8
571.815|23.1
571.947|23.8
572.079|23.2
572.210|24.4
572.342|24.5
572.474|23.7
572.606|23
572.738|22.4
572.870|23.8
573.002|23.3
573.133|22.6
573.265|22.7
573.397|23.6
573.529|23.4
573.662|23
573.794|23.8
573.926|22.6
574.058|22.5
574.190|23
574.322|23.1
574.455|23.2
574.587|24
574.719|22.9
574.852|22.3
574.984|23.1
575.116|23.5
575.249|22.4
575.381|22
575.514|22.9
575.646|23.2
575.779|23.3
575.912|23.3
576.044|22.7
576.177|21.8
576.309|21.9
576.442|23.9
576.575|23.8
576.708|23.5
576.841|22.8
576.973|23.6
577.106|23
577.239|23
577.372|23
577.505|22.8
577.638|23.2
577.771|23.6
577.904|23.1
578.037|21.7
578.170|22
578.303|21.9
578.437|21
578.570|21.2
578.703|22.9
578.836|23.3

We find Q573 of -0.08 nm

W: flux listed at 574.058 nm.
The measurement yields 22.5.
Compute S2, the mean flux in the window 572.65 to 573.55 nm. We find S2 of 23.1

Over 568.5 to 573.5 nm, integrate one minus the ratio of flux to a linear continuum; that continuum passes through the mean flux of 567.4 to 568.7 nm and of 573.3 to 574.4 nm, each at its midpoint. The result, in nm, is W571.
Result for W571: 0.07 nm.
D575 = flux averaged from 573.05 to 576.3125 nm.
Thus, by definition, 22.9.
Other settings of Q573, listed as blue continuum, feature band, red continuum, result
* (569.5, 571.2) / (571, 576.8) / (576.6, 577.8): -0.12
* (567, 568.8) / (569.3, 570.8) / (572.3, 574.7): 0.03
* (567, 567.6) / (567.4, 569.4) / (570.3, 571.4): -0.03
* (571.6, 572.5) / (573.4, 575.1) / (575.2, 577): 0.01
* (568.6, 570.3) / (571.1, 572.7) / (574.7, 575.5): -0.04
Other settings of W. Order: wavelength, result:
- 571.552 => 22.8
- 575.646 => 23.2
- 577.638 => 23.2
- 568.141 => 23.3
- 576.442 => 23.9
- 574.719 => 22.9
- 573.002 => 23.3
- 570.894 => 19.8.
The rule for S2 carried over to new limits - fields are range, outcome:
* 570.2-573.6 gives 22.7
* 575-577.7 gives 23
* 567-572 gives 22.5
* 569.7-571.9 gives 22.1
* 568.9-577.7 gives 22.9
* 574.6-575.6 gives 22.8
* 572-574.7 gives 23.3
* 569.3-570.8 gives 22.4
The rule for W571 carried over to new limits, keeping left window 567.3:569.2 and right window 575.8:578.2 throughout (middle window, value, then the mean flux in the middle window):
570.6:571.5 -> 0.054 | 21.4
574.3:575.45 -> -0.002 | 22.9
